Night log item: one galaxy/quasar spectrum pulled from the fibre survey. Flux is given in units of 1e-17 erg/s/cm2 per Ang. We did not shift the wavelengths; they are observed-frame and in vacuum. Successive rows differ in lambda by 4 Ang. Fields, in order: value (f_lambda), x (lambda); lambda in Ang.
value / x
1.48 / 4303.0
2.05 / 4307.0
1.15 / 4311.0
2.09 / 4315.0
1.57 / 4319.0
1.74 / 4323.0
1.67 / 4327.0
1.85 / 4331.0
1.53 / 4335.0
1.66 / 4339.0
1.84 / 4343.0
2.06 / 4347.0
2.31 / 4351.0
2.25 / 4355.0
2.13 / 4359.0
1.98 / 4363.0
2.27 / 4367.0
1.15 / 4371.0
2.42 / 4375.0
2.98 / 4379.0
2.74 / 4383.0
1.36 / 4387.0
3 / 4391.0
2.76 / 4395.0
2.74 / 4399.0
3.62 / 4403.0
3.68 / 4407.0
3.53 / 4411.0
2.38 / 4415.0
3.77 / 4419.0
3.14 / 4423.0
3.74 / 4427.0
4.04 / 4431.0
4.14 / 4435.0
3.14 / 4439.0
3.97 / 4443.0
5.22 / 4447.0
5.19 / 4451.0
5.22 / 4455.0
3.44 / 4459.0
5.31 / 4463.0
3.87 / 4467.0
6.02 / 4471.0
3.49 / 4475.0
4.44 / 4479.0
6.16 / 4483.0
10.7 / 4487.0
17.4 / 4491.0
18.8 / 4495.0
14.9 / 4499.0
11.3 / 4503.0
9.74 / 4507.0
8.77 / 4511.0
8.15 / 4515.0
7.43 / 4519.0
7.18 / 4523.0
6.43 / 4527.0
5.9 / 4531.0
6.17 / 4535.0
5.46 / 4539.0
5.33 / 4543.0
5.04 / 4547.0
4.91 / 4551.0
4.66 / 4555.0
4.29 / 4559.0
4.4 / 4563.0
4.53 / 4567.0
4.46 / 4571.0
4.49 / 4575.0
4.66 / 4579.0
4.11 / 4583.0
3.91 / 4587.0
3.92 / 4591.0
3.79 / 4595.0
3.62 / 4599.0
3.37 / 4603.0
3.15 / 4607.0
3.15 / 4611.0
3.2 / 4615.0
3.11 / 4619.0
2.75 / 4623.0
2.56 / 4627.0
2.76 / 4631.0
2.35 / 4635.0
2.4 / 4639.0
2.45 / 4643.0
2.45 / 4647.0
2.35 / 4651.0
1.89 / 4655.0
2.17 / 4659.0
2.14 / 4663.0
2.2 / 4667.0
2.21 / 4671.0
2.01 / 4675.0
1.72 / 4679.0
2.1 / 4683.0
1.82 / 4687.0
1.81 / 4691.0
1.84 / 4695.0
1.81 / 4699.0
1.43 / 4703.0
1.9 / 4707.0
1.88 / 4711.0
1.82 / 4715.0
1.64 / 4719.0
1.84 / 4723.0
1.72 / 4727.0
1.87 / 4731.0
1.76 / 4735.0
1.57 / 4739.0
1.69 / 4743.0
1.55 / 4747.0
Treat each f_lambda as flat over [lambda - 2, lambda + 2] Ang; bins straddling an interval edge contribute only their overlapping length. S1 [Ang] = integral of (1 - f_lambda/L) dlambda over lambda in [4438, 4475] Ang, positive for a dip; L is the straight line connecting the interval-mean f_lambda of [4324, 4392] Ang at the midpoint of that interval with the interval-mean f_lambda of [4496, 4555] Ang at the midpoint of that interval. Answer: 5.5 Ang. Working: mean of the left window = 2.05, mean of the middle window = 4.58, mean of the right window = 7.71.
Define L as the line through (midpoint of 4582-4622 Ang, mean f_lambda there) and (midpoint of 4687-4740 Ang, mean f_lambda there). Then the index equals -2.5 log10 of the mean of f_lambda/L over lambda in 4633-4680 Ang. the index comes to 0.20 mag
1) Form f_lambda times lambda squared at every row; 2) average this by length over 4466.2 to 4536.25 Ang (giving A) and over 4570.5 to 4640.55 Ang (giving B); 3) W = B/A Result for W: 0.40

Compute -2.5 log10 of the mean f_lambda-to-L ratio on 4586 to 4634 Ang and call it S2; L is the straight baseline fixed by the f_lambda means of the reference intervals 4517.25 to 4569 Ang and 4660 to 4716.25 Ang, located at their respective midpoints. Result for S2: 0.191 mag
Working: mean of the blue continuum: 5.51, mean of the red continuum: 1.91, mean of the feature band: 3.24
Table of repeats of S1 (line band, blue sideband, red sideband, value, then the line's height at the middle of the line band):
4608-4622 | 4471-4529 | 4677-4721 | 5.34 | 5.05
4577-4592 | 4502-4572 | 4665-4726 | 2.43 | 4.97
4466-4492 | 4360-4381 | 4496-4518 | 5.74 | 9.03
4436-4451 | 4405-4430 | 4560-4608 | -3.21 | 3.5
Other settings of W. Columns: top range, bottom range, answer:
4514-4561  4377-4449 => 1.86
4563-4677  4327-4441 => 1.30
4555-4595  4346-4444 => 1.63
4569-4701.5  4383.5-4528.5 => 0.50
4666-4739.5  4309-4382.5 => 1.11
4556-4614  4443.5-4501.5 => 0.53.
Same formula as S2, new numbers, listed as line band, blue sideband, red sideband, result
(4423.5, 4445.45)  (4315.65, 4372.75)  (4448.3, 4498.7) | 0.49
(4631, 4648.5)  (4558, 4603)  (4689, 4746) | 0.26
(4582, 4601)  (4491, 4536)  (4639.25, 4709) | 0.50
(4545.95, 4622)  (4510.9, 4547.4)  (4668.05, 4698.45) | 0.22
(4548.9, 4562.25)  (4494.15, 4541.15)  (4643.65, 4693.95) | 0.49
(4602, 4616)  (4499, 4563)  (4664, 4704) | 0.33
